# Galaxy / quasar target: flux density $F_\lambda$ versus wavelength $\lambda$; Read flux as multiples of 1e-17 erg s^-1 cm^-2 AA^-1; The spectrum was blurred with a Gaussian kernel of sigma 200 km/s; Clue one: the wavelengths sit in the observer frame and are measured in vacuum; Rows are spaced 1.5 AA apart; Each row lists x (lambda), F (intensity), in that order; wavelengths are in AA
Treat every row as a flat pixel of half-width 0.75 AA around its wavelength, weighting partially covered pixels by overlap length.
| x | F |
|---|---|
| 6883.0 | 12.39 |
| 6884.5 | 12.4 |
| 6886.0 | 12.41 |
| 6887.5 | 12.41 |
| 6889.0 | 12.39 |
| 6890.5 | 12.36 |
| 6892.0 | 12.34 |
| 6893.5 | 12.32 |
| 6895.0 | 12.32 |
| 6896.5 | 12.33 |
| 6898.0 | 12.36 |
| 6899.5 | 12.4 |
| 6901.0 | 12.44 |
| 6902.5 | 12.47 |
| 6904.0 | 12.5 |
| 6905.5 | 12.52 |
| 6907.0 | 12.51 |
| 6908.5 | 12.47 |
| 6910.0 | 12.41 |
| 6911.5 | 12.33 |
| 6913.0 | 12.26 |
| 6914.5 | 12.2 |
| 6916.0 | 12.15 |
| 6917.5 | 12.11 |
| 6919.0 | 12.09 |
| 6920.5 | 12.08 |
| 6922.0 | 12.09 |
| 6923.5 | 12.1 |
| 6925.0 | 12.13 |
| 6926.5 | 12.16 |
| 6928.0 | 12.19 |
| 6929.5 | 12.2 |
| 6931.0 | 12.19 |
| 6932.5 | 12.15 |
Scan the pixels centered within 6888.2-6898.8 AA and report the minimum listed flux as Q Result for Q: 12.32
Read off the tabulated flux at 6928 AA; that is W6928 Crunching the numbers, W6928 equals 12.19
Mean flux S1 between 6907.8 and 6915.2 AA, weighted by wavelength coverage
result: 12.3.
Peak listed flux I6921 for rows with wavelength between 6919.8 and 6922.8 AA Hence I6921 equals 12.09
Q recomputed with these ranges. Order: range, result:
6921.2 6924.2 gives 12.09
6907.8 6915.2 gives 12.2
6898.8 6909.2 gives 12.4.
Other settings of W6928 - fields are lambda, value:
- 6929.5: 12.2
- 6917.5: 12.11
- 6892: 12.34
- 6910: 12.41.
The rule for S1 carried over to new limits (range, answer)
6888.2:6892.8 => 12.4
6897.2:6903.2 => 12.4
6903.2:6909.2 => 12.5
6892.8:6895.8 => 12.3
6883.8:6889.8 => 12.4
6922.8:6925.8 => 12.1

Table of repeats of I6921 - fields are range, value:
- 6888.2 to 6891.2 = 12.39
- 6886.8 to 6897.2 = 12.41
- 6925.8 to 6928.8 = 12.19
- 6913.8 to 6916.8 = 12.2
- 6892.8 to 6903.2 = 12.47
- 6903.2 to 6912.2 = 12.52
